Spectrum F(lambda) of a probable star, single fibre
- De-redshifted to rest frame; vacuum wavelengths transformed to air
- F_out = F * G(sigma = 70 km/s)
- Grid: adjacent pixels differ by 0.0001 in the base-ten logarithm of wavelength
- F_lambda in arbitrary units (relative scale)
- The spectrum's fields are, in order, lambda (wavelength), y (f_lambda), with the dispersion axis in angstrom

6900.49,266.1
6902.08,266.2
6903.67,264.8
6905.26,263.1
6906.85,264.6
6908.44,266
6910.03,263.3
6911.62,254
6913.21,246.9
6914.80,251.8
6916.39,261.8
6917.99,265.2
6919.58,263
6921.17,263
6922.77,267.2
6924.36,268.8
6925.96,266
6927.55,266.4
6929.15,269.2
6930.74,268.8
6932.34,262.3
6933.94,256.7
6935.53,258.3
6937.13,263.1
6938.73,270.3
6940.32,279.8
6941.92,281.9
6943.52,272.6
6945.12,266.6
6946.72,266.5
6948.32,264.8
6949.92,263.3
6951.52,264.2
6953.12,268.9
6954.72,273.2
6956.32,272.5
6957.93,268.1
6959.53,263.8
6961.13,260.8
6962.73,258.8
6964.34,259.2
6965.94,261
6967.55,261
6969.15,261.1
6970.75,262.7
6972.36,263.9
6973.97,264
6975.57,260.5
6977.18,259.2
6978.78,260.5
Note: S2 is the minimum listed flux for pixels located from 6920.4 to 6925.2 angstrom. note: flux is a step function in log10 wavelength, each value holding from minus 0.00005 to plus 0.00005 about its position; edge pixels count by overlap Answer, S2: 263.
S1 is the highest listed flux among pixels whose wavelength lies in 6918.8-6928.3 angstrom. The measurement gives 268.8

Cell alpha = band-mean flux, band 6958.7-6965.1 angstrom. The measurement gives 261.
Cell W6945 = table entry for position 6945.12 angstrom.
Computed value 266.6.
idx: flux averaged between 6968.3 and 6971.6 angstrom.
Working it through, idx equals 262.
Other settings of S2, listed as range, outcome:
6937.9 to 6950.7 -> 263.3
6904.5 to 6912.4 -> 254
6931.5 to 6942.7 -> 256.7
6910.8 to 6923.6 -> 246.9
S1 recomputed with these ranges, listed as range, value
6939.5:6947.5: 281.9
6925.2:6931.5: 269.2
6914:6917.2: 261.8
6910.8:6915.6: 254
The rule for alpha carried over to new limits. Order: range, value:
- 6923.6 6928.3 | 267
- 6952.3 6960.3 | 269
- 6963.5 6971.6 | 261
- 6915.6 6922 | 263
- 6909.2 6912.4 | 259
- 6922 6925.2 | 268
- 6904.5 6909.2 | 265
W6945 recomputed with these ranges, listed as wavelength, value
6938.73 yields 270.3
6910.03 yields 263.3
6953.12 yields 268.9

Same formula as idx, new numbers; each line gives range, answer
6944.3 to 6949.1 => 266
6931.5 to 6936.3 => 259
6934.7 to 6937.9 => 261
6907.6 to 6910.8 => 265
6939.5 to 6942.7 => 281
